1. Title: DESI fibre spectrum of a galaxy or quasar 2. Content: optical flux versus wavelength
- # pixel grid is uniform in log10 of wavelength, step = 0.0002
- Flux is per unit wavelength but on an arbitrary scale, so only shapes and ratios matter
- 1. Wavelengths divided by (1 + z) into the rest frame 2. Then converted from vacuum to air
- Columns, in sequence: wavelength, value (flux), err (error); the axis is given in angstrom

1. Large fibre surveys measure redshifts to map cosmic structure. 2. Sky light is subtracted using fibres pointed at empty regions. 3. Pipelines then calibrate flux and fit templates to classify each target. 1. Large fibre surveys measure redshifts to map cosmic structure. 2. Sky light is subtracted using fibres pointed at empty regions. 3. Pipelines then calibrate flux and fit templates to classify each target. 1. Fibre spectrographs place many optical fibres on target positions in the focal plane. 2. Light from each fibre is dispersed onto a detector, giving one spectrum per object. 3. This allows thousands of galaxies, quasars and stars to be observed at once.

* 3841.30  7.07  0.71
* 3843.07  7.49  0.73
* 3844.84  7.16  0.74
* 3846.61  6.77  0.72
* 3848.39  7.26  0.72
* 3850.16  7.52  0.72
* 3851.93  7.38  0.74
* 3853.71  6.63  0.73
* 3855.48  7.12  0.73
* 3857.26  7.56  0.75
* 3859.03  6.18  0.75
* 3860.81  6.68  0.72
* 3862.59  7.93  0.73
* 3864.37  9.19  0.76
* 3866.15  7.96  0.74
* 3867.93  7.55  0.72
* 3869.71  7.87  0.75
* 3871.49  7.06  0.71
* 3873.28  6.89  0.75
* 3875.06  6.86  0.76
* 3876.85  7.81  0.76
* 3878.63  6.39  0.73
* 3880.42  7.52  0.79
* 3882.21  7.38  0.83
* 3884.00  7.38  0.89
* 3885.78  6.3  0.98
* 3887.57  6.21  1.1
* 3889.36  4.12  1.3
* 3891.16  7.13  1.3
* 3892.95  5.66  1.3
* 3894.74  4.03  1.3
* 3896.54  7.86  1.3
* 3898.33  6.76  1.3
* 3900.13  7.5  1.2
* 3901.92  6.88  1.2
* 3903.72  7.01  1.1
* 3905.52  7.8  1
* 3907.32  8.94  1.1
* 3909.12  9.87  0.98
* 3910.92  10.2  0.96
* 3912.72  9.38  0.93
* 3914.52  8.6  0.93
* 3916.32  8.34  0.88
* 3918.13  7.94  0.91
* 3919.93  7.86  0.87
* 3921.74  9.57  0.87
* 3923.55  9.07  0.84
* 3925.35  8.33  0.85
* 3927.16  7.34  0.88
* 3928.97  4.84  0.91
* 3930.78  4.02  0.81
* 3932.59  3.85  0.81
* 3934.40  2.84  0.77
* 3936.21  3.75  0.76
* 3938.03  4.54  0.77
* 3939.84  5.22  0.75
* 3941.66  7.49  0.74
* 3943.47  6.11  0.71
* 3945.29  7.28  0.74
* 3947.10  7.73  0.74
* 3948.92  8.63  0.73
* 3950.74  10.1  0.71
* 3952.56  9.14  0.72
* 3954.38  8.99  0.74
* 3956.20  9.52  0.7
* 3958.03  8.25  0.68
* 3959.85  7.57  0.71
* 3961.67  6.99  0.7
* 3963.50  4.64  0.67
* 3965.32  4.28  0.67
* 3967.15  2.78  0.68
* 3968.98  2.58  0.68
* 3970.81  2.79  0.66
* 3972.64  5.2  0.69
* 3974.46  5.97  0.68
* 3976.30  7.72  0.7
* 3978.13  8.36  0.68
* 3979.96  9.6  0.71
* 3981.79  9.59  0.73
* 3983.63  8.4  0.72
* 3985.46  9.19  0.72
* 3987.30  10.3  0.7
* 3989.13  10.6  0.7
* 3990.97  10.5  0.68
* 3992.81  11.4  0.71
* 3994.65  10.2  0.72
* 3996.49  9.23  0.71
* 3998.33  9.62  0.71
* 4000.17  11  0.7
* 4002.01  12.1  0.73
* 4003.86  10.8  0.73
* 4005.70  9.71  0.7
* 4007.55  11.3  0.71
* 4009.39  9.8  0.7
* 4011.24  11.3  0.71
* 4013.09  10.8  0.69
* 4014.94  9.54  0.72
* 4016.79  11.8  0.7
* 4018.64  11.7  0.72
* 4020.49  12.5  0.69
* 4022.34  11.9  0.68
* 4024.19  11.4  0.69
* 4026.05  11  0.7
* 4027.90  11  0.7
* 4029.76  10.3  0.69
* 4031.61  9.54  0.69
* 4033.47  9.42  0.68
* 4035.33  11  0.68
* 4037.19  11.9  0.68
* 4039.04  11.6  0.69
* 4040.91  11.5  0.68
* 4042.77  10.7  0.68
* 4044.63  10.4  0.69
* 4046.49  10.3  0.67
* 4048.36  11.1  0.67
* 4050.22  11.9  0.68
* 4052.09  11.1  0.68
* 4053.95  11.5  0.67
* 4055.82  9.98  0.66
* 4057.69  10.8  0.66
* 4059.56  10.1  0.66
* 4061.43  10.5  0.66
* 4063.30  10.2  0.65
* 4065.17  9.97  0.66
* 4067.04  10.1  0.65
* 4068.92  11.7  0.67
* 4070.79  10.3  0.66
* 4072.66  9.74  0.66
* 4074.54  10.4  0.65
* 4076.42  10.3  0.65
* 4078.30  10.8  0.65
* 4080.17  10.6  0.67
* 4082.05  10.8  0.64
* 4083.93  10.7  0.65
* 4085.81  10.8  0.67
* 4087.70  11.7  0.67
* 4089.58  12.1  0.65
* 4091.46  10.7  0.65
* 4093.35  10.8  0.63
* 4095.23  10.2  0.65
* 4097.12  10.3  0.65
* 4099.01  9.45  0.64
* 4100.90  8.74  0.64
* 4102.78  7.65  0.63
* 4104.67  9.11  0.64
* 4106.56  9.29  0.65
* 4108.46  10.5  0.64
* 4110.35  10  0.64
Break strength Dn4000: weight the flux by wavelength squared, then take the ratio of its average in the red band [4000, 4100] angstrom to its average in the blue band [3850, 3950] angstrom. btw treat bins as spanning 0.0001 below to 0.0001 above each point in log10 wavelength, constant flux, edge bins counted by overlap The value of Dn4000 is 1.65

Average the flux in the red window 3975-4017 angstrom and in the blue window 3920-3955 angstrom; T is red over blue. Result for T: 1.48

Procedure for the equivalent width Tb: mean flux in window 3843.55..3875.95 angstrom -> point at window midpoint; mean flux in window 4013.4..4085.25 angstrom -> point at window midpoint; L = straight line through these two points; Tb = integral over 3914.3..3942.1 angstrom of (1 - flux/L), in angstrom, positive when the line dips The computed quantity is 6.9 angstrom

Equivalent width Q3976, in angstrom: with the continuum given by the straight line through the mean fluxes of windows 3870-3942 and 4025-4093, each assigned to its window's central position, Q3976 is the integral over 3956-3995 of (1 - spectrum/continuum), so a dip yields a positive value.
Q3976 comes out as 5.4 angstrom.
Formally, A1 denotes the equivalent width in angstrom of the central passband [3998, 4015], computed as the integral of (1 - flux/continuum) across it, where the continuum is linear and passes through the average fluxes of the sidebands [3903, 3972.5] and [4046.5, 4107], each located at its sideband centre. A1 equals -4.0 angstrom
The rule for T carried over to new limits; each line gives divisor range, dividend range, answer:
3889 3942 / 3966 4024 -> 1.35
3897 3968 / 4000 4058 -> 1.53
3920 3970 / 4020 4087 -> 1.65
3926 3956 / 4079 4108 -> 1.58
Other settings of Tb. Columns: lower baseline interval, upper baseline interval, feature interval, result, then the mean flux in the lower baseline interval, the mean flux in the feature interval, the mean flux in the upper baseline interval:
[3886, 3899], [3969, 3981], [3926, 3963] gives -2.90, 5.97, 6.7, 6.34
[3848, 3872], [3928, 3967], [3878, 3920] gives -2.57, 7.43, 7.38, 6.4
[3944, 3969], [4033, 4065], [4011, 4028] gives -2.90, 7.18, 11.3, 10.8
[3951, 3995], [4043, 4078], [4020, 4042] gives -3.34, 7.7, 11.1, 10.6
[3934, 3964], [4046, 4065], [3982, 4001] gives -3.29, 7.09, 10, 10.7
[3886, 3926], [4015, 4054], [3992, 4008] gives -0.64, 7.66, 10.6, 11.1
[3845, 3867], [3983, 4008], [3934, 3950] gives 5.40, 7.34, 6.1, 10.3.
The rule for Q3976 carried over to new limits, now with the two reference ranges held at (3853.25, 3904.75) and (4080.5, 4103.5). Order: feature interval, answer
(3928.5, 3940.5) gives 5.7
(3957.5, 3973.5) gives 6.5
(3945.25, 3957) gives -1.1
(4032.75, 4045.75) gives -2.0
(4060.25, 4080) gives -0.8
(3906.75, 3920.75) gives -2.6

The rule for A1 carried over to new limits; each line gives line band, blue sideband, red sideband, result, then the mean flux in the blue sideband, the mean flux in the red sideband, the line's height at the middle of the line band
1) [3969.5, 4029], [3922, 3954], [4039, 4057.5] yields -5.0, 6.59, 11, 9.02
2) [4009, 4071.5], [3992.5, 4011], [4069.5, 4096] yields -1.4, 10.5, 10.7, 10.6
